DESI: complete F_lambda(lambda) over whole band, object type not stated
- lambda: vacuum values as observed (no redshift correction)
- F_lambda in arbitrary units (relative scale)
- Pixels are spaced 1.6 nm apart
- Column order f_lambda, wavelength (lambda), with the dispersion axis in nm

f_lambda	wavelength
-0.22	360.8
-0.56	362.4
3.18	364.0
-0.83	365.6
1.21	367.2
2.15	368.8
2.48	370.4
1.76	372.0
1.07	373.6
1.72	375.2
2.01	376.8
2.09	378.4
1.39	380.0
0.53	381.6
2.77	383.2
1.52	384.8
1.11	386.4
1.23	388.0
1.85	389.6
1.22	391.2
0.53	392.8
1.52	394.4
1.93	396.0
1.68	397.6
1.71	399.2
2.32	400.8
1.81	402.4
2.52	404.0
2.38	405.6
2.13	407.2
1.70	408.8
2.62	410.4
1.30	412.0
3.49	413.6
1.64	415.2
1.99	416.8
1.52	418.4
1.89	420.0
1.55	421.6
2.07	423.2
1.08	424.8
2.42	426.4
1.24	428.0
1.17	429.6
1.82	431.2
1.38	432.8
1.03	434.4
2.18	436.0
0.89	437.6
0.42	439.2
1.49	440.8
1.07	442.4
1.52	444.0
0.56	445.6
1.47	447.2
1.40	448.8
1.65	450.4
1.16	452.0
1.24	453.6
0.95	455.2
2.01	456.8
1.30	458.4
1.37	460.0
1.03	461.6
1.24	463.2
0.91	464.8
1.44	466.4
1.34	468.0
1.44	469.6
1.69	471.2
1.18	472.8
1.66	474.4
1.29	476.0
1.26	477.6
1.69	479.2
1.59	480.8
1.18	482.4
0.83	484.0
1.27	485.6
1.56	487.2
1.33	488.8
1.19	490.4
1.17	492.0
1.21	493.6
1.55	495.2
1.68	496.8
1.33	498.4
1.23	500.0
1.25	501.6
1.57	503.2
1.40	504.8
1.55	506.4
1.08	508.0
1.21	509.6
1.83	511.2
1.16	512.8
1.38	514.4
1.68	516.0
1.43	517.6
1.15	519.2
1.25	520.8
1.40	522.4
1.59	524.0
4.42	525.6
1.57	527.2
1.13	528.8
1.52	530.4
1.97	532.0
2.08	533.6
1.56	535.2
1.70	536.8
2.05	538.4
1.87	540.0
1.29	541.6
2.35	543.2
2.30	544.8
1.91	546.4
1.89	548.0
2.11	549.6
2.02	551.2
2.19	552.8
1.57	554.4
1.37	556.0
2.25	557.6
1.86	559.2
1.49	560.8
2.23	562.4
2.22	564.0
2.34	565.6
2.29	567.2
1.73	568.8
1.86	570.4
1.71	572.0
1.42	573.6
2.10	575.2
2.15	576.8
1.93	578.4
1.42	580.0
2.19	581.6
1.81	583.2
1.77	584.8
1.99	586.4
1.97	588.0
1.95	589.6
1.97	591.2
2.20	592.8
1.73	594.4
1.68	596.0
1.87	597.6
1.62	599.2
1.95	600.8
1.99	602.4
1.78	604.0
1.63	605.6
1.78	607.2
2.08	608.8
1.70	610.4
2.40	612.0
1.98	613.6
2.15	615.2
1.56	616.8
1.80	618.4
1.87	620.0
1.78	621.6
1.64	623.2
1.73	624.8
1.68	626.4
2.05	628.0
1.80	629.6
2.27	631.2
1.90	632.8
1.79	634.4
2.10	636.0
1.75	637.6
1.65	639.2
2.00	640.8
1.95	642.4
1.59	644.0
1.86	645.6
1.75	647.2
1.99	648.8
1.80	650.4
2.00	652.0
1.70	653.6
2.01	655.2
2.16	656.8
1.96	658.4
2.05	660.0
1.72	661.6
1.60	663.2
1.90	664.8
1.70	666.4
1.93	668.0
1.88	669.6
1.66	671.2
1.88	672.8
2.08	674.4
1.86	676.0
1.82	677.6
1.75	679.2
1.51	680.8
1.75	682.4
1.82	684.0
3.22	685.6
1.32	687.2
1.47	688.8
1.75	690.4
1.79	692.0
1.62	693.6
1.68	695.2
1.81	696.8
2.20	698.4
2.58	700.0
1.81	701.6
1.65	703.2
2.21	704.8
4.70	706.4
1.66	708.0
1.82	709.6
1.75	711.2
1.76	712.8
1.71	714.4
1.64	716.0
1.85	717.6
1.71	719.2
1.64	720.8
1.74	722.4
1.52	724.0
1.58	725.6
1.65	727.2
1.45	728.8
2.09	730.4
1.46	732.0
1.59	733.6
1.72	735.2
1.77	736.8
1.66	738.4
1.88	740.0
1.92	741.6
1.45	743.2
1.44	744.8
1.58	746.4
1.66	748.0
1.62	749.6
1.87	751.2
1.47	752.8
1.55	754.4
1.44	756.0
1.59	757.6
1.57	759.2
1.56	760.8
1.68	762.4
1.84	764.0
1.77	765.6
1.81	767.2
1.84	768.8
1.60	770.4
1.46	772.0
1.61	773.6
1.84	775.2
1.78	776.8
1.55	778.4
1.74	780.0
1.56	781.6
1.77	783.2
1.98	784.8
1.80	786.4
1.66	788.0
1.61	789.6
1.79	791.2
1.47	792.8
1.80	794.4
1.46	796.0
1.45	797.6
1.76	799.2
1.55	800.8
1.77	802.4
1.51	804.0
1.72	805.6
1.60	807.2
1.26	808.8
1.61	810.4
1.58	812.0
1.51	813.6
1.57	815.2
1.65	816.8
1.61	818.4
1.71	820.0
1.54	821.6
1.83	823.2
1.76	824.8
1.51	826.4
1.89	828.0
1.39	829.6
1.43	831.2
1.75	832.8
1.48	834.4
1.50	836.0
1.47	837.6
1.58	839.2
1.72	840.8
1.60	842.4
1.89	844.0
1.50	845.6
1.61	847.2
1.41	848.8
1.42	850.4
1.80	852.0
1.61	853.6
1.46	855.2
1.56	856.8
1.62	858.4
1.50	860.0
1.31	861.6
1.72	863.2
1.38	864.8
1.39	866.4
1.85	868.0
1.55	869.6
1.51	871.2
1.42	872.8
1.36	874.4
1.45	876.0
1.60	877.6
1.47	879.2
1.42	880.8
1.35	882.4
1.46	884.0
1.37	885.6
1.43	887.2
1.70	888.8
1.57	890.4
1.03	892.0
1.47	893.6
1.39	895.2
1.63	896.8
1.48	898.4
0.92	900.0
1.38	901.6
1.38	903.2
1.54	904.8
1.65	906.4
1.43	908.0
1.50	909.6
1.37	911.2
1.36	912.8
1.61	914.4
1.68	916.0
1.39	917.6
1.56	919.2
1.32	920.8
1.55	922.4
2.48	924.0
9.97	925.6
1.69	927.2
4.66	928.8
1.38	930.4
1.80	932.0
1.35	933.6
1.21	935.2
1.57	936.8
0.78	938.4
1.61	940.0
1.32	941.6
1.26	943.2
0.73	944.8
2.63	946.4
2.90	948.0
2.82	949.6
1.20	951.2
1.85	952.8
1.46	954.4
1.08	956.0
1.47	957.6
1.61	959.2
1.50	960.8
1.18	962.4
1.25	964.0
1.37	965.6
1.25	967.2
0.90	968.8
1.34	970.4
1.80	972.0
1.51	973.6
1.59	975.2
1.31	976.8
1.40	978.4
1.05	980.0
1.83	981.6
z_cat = 0.41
